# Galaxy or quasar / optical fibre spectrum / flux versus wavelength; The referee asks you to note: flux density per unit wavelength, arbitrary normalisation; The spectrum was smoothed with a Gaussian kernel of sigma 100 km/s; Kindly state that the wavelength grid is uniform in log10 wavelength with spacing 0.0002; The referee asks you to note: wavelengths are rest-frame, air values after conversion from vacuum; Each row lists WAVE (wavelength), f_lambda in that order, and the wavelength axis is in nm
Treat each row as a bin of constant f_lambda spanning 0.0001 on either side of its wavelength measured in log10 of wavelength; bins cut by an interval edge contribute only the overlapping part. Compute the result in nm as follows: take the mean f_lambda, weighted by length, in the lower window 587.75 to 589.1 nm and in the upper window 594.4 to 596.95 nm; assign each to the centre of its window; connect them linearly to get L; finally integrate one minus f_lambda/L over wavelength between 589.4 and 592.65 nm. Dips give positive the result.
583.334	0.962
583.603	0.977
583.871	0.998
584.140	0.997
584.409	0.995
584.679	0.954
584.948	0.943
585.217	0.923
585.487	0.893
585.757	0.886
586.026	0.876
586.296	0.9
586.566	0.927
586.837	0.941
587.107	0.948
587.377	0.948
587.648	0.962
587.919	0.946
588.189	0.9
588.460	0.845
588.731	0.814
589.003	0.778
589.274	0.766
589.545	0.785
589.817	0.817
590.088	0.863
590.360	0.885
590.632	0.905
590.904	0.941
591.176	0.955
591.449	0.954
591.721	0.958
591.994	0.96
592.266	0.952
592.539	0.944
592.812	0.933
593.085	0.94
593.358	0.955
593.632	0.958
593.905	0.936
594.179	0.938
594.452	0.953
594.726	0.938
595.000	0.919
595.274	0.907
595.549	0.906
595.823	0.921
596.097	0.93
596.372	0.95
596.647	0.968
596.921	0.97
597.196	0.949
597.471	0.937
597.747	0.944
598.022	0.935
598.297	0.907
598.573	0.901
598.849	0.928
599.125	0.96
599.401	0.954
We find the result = -0.08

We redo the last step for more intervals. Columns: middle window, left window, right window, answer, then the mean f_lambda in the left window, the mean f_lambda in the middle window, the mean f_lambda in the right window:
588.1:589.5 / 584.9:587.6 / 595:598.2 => 0.163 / 0.919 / 0.816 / 0.937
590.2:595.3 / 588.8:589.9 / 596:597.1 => -0.436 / 0.786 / 0.939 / 0.955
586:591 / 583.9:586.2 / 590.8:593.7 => 0.325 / 0.936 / 0.881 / 0.95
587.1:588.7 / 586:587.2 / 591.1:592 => 0.024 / 0.921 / 0.916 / 0.956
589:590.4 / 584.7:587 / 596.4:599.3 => 0.164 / 0.914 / 0.815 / 0.94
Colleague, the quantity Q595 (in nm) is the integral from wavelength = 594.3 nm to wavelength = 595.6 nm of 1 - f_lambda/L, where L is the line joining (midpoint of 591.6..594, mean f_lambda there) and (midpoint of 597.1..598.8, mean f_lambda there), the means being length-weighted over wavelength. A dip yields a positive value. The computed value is 0.02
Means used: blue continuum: 0.949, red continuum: 0.928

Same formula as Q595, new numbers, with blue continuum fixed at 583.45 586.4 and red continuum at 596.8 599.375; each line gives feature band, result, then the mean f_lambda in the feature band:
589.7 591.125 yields 0.08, 0.888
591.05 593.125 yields -0.02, 0.95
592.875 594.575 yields -0.01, 0.946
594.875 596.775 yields 0.02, 0.928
